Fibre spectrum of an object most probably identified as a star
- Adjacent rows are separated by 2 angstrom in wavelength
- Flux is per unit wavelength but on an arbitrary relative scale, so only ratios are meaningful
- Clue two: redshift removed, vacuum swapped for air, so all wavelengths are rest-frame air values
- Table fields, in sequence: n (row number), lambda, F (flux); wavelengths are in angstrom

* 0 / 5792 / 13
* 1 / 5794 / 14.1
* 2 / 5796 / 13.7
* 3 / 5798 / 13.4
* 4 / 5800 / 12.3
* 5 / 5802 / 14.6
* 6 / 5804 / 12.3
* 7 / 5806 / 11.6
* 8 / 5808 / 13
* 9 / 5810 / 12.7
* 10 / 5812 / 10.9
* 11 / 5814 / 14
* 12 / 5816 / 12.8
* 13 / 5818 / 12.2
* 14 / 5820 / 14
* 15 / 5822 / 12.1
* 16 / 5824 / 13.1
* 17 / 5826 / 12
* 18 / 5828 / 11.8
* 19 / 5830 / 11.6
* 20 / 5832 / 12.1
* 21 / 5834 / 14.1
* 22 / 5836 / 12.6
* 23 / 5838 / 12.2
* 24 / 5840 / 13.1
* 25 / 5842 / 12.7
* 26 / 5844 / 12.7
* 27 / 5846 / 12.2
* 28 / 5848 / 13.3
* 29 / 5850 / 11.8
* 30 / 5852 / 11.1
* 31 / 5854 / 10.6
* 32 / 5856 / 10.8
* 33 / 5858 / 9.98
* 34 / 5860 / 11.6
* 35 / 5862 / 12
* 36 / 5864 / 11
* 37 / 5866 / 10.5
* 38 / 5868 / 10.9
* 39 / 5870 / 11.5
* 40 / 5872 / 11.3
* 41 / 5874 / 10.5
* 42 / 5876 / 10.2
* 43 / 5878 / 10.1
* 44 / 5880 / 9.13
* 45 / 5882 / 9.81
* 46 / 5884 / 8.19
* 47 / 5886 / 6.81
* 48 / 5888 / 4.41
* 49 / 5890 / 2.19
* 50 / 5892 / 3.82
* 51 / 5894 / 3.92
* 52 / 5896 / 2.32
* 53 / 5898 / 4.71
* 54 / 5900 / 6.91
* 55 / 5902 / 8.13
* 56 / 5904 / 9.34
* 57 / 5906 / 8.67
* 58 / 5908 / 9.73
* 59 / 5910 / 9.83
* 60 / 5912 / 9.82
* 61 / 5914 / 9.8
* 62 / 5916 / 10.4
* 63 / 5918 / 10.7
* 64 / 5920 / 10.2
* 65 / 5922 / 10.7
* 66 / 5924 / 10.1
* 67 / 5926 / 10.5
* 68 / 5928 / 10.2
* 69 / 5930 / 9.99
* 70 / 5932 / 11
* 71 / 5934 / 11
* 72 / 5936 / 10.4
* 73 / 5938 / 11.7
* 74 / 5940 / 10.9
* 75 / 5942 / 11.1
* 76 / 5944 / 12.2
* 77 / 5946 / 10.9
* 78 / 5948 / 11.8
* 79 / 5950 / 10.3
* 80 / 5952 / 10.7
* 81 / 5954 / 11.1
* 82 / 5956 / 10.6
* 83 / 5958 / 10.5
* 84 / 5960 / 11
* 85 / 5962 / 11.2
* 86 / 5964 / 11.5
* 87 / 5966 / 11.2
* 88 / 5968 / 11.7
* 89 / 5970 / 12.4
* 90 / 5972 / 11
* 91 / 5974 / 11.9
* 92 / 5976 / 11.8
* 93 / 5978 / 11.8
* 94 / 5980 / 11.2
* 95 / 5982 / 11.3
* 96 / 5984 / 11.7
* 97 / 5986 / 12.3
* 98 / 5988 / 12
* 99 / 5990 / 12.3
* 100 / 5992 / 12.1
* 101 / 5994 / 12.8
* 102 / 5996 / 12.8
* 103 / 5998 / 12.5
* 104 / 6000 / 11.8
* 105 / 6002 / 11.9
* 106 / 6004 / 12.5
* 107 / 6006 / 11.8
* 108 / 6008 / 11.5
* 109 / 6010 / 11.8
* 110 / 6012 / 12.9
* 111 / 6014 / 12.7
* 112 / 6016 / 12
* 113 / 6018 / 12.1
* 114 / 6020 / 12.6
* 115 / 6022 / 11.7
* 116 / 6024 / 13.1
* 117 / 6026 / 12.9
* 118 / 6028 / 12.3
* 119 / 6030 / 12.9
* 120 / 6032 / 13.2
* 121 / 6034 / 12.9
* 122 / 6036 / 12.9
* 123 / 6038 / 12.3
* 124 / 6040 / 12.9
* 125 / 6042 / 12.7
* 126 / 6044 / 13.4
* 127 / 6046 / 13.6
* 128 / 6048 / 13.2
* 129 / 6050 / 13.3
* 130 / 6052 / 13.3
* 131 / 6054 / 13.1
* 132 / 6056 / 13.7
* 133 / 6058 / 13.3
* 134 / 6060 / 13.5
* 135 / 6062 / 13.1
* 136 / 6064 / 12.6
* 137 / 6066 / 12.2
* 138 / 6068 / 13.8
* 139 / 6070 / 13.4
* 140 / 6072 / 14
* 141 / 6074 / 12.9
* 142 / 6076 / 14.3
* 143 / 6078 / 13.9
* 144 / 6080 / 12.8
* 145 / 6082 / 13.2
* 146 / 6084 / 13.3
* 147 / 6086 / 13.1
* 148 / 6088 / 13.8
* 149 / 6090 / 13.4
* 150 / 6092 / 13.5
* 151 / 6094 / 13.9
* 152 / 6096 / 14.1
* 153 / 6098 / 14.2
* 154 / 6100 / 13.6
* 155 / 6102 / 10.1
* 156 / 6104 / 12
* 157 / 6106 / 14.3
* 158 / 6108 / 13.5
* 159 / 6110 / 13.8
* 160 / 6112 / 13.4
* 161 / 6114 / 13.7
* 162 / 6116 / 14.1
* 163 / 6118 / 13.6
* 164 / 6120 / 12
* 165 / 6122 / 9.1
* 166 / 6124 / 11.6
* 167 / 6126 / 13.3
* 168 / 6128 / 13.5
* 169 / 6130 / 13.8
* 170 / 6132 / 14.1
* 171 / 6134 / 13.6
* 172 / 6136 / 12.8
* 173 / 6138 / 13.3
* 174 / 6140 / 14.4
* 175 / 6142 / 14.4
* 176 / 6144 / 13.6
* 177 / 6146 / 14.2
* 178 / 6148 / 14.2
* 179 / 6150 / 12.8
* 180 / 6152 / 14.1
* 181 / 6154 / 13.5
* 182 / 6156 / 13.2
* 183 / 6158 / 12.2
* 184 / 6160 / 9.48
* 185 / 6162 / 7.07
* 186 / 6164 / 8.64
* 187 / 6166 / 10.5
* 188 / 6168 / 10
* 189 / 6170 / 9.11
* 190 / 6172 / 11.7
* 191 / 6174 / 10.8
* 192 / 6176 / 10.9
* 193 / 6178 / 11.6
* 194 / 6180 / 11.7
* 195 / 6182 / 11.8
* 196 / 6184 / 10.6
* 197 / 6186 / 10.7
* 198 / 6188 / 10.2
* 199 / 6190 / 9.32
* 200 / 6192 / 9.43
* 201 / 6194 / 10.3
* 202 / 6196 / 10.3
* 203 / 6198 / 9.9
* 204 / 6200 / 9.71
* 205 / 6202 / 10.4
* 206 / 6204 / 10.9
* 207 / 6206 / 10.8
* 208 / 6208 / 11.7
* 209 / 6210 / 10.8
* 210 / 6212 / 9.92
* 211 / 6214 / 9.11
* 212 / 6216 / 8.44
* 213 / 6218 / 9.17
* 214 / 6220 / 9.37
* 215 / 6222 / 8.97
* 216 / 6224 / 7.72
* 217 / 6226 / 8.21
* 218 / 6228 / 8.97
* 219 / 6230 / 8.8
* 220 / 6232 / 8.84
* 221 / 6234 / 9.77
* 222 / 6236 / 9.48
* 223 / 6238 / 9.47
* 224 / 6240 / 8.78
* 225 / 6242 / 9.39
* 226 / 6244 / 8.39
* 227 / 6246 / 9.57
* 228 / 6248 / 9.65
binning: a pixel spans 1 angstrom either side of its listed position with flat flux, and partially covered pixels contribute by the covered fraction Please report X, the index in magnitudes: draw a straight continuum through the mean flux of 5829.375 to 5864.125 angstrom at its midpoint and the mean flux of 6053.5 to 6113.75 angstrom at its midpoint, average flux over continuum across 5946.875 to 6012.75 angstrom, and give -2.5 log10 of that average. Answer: 0.10 mag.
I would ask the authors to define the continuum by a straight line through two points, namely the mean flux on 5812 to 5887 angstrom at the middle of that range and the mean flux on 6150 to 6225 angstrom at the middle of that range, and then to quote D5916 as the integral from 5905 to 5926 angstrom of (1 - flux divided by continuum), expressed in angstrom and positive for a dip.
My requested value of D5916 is 2.38 angstrom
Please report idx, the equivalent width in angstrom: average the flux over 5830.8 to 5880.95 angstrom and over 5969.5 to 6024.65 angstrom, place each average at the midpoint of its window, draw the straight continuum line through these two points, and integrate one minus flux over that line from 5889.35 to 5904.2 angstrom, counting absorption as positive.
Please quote 8.48 angstrom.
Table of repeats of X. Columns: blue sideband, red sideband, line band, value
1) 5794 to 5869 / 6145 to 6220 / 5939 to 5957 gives 0.07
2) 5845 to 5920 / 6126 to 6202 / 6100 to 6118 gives -0.18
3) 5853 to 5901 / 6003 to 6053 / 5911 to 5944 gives -0.08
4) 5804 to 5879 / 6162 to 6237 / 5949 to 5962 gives 0.05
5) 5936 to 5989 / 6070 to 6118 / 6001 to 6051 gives -0.02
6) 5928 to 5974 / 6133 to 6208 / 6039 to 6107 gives -0.18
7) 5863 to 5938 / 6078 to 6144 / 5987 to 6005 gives -0.13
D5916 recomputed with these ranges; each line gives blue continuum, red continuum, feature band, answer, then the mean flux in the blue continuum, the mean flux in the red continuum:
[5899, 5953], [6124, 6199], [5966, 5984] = -1.78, 10.3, 11.8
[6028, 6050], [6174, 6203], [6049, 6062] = -0.65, 13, 10.5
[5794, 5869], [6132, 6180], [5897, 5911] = 4.62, 12.3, 12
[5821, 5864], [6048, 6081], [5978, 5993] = 1.20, 12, 13.3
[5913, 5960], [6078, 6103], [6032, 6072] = -1.58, 10.7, 13.3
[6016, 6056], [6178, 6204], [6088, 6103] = -1.71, 12.9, 10.4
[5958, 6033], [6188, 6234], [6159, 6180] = 0.02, 12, 9.61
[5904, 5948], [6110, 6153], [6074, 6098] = -1.66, 10.5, 13.3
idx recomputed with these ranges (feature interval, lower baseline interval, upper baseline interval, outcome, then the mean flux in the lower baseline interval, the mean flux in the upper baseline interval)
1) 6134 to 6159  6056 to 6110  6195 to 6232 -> -4.46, 13.3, 9.6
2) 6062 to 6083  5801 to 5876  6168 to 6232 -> -5.00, 12.1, 10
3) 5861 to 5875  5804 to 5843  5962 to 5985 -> 1.33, 12.6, 11.6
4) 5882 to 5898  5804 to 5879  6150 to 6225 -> 9.35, 11.9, 10.4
